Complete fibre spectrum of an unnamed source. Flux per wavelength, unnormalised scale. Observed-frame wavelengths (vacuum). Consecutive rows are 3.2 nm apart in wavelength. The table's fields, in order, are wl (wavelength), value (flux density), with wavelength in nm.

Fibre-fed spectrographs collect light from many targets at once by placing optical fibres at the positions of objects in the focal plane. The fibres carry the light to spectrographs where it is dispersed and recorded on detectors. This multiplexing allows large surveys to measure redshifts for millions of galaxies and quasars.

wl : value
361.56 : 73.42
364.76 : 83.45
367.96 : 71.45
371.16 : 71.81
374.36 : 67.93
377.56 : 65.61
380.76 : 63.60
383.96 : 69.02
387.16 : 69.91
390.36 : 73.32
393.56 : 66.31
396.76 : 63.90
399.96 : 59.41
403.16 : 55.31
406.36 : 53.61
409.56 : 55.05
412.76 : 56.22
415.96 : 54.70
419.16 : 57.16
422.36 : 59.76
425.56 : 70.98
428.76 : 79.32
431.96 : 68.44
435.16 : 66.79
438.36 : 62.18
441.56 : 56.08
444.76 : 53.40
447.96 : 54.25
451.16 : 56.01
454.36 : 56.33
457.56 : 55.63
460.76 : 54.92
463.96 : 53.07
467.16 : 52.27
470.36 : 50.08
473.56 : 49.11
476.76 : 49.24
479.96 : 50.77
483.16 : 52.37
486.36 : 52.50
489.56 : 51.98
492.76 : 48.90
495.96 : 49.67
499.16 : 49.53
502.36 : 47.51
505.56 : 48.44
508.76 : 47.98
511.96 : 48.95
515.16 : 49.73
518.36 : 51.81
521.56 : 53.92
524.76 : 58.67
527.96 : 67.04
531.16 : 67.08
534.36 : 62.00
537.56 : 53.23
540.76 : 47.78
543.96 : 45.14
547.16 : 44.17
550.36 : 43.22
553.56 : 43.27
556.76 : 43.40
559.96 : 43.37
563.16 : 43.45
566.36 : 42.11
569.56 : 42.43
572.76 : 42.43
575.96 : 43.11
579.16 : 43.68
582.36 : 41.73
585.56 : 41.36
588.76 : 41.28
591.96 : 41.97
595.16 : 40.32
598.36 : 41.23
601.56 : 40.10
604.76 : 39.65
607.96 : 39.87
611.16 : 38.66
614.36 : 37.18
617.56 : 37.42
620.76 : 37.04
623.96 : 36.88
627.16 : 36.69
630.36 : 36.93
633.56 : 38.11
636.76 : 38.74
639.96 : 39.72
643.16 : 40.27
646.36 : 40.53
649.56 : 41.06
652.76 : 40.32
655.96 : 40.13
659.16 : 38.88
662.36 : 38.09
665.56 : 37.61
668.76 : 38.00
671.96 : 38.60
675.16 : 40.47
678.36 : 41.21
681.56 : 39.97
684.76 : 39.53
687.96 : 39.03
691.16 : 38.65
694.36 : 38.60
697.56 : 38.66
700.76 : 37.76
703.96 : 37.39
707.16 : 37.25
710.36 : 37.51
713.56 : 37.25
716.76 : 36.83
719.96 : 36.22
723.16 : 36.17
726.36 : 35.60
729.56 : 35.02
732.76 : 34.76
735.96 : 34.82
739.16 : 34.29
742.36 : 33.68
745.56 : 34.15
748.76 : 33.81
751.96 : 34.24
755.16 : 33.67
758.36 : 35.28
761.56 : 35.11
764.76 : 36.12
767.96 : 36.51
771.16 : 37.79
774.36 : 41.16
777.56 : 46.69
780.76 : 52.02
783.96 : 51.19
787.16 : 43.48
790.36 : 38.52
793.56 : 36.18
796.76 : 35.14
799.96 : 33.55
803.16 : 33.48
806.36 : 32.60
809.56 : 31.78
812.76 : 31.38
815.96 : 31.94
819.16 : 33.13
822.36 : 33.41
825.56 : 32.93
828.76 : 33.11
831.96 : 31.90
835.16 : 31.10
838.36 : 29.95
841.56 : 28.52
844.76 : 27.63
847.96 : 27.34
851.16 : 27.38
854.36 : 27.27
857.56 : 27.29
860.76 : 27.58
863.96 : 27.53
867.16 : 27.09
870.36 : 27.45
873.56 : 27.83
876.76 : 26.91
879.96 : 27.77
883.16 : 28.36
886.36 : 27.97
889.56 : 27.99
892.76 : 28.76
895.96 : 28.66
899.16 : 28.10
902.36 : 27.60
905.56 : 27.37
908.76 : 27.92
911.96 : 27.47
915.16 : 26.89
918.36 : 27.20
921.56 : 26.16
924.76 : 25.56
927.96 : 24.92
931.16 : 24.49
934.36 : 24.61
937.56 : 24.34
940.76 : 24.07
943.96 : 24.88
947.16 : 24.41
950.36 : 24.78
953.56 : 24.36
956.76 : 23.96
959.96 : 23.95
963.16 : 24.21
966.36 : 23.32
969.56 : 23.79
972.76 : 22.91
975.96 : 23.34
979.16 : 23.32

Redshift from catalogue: 1.792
